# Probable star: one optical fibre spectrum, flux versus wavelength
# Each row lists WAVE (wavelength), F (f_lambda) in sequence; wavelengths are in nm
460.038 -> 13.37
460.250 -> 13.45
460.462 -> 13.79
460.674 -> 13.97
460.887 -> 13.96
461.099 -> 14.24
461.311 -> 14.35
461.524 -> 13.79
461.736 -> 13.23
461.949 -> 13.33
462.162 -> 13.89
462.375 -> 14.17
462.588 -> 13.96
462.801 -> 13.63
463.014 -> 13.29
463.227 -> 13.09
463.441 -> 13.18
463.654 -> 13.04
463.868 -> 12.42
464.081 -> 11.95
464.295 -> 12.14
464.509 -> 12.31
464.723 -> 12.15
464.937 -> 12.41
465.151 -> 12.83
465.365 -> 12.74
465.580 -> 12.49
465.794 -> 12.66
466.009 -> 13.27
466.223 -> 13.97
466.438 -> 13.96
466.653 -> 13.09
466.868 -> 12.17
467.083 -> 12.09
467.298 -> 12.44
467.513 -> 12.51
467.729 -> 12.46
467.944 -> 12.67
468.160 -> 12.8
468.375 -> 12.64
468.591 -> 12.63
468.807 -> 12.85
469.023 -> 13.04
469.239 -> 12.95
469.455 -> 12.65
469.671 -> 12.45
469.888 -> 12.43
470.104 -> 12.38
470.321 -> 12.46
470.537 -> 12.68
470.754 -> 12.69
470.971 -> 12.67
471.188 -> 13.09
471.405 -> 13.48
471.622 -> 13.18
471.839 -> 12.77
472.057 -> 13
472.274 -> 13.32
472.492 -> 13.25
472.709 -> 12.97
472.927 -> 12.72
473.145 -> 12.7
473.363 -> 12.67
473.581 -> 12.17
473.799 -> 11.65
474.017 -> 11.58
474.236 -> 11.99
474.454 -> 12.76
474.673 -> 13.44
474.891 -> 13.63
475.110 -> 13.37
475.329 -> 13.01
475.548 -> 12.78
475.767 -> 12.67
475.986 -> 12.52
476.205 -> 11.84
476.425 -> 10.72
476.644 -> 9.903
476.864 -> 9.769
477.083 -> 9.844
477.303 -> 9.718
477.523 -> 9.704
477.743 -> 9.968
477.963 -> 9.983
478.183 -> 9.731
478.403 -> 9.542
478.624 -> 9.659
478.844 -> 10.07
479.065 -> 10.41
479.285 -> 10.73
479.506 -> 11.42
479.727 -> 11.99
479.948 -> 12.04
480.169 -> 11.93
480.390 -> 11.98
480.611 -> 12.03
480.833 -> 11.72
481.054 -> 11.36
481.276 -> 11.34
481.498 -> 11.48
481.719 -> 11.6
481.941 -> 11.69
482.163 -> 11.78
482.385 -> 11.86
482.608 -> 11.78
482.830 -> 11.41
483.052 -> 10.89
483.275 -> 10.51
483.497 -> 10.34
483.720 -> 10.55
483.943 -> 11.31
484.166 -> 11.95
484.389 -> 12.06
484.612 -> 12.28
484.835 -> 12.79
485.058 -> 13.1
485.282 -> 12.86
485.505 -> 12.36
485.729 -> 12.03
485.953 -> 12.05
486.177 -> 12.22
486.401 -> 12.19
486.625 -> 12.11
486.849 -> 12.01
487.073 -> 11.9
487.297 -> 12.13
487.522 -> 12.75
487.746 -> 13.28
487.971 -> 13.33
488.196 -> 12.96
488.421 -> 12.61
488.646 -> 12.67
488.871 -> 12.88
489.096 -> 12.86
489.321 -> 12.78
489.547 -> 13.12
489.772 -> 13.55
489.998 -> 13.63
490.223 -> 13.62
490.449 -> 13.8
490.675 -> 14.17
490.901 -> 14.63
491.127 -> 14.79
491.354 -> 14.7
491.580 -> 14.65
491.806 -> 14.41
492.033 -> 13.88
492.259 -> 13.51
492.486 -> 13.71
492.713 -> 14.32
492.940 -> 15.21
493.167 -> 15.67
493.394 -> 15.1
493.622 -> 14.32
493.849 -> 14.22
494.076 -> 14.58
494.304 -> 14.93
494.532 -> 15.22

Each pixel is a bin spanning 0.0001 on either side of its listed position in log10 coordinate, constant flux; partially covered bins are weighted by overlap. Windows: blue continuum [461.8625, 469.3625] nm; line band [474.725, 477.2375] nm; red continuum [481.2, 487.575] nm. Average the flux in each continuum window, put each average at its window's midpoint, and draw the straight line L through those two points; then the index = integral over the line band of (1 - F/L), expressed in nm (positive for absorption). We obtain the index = 0.100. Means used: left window 12.9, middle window 11.8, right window 11.8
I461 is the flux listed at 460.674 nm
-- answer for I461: 13.97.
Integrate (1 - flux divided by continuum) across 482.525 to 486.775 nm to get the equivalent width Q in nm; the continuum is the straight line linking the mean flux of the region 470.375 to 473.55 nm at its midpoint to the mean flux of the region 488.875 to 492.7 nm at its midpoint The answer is 0.54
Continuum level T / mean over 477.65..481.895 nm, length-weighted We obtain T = 11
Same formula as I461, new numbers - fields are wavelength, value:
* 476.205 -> 11.84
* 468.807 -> 12.85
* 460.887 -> 13.96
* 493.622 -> 14.32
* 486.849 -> 12.01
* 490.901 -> 14.63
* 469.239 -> 12.95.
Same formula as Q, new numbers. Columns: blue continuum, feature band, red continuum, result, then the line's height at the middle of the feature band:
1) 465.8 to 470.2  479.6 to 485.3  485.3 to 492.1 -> 0.58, 13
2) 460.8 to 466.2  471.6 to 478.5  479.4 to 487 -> 0.30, 12.4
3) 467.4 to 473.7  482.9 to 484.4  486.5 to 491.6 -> 0.24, 13.1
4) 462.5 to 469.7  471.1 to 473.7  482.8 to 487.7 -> -0.09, 12.5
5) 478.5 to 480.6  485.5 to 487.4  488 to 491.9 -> 0.10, 12.8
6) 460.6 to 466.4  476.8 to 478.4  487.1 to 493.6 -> 0.44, 13.5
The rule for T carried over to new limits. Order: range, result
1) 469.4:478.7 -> 12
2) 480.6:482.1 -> 11.6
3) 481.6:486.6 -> 11.8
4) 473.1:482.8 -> 11.5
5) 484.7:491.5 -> 13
